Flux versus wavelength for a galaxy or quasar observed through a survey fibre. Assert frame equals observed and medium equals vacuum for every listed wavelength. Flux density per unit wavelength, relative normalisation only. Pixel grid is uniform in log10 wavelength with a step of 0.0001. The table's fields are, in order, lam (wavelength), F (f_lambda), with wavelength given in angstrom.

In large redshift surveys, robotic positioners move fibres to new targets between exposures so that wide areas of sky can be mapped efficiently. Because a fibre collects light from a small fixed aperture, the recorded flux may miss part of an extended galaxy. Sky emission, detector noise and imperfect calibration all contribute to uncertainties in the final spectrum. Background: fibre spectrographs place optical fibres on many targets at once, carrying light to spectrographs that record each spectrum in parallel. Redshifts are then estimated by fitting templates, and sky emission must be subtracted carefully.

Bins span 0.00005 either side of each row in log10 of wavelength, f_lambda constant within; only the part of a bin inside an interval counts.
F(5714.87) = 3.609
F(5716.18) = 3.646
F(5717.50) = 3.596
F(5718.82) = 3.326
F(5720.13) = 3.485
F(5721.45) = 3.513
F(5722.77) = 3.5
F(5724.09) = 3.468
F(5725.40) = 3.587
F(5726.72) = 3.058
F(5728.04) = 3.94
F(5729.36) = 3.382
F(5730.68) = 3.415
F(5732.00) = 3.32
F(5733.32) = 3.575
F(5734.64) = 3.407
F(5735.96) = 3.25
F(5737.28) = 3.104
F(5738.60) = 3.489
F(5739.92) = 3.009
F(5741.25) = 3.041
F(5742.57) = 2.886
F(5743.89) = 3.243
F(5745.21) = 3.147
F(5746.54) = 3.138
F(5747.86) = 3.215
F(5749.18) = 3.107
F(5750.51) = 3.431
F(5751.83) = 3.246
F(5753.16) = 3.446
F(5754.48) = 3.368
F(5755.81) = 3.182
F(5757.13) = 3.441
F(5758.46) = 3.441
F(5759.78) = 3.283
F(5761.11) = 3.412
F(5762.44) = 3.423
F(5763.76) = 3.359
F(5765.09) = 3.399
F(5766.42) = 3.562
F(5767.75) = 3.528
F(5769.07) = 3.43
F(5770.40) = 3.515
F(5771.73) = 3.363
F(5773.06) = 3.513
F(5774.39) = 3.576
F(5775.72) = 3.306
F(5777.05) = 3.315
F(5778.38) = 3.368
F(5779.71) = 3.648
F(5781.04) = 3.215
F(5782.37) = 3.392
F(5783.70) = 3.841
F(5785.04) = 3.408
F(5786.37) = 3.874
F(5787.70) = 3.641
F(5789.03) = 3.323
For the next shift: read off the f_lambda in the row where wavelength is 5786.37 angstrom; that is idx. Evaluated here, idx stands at 3.874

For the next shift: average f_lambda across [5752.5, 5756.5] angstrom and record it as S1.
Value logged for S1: 3.34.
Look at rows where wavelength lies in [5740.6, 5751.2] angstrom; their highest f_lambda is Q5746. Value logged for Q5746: 3.431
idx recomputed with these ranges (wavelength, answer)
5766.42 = 3.562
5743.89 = 3.243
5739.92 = 3.009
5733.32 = 3.575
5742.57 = 2.886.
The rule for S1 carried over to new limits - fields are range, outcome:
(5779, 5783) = 3.42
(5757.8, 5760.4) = 3.37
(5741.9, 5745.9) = 3.09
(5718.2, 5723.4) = 3.46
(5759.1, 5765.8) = 3.38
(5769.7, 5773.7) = 3.46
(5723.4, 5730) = 3.49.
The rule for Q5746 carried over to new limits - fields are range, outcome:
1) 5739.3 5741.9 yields 3.041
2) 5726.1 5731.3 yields 3.94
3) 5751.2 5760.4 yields 3.446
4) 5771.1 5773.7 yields 3.513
